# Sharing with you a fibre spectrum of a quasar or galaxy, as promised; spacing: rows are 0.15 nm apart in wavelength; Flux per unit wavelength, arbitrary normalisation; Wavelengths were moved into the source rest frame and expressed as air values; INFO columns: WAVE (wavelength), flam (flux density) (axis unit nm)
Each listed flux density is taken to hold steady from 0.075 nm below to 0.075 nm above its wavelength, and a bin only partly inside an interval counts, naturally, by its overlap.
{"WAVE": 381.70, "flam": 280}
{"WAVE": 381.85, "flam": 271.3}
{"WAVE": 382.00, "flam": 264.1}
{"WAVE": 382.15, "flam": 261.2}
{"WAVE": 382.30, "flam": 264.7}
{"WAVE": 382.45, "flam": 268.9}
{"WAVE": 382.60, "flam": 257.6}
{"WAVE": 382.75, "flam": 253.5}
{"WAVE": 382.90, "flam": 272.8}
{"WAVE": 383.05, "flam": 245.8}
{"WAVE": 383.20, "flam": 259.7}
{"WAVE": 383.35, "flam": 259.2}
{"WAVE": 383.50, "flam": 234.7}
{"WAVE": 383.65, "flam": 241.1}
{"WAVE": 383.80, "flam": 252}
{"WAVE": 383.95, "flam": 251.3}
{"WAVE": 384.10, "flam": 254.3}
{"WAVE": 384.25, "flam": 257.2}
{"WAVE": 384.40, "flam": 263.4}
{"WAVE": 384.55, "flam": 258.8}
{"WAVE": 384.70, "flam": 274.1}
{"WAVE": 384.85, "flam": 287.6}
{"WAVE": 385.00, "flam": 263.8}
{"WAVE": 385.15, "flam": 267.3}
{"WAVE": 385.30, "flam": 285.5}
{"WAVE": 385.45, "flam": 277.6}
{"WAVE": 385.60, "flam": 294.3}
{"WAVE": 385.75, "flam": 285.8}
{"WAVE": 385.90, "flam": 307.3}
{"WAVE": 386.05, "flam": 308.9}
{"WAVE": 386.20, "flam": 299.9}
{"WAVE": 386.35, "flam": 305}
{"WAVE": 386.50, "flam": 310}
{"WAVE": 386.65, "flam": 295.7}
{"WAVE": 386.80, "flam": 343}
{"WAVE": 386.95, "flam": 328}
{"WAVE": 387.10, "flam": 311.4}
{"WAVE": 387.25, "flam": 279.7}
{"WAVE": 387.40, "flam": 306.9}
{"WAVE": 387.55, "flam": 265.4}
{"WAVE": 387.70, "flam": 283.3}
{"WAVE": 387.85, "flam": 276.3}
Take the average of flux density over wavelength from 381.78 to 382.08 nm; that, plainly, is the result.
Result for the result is 268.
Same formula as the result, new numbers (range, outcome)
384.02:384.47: 258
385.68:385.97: 297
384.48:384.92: 274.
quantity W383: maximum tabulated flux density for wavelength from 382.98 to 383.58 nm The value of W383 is 259.7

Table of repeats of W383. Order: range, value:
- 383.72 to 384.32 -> 257.2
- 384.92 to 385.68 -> 294.3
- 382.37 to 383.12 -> 272.8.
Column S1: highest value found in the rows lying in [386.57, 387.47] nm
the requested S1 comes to 343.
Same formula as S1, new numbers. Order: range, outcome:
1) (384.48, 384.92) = 287.6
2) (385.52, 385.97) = 307.3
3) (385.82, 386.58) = 310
